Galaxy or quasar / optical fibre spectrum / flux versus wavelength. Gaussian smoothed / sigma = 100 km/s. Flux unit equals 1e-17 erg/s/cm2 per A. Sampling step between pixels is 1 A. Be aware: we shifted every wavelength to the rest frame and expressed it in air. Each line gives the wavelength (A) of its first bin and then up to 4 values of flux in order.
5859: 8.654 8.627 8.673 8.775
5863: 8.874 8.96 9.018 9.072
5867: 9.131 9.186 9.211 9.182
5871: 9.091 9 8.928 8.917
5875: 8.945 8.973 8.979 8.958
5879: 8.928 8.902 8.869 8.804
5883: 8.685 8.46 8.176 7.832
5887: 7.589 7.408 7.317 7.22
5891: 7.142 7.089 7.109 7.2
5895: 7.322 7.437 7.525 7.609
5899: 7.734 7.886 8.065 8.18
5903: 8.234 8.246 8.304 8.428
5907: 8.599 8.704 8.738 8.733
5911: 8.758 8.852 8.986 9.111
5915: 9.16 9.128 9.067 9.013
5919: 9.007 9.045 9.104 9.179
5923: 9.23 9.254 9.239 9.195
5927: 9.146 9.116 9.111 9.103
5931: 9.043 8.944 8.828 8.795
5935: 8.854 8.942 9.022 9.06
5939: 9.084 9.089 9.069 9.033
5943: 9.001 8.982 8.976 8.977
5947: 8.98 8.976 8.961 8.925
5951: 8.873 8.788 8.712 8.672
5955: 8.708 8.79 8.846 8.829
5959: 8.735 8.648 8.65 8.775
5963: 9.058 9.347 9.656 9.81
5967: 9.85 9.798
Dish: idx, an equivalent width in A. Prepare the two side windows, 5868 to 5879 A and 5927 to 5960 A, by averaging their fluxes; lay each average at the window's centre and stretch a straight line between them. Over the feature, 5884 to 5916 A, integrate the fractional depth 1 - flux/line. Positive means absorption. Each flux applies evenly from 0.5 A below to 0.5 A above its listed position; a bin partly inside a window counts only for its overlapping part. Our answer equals 3.3 A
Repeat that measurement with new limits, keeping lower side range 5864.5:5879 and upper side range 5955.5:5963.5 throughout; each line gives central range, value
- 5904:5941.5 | -0.3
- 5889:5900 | 2.0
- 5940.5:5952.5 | -0.2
